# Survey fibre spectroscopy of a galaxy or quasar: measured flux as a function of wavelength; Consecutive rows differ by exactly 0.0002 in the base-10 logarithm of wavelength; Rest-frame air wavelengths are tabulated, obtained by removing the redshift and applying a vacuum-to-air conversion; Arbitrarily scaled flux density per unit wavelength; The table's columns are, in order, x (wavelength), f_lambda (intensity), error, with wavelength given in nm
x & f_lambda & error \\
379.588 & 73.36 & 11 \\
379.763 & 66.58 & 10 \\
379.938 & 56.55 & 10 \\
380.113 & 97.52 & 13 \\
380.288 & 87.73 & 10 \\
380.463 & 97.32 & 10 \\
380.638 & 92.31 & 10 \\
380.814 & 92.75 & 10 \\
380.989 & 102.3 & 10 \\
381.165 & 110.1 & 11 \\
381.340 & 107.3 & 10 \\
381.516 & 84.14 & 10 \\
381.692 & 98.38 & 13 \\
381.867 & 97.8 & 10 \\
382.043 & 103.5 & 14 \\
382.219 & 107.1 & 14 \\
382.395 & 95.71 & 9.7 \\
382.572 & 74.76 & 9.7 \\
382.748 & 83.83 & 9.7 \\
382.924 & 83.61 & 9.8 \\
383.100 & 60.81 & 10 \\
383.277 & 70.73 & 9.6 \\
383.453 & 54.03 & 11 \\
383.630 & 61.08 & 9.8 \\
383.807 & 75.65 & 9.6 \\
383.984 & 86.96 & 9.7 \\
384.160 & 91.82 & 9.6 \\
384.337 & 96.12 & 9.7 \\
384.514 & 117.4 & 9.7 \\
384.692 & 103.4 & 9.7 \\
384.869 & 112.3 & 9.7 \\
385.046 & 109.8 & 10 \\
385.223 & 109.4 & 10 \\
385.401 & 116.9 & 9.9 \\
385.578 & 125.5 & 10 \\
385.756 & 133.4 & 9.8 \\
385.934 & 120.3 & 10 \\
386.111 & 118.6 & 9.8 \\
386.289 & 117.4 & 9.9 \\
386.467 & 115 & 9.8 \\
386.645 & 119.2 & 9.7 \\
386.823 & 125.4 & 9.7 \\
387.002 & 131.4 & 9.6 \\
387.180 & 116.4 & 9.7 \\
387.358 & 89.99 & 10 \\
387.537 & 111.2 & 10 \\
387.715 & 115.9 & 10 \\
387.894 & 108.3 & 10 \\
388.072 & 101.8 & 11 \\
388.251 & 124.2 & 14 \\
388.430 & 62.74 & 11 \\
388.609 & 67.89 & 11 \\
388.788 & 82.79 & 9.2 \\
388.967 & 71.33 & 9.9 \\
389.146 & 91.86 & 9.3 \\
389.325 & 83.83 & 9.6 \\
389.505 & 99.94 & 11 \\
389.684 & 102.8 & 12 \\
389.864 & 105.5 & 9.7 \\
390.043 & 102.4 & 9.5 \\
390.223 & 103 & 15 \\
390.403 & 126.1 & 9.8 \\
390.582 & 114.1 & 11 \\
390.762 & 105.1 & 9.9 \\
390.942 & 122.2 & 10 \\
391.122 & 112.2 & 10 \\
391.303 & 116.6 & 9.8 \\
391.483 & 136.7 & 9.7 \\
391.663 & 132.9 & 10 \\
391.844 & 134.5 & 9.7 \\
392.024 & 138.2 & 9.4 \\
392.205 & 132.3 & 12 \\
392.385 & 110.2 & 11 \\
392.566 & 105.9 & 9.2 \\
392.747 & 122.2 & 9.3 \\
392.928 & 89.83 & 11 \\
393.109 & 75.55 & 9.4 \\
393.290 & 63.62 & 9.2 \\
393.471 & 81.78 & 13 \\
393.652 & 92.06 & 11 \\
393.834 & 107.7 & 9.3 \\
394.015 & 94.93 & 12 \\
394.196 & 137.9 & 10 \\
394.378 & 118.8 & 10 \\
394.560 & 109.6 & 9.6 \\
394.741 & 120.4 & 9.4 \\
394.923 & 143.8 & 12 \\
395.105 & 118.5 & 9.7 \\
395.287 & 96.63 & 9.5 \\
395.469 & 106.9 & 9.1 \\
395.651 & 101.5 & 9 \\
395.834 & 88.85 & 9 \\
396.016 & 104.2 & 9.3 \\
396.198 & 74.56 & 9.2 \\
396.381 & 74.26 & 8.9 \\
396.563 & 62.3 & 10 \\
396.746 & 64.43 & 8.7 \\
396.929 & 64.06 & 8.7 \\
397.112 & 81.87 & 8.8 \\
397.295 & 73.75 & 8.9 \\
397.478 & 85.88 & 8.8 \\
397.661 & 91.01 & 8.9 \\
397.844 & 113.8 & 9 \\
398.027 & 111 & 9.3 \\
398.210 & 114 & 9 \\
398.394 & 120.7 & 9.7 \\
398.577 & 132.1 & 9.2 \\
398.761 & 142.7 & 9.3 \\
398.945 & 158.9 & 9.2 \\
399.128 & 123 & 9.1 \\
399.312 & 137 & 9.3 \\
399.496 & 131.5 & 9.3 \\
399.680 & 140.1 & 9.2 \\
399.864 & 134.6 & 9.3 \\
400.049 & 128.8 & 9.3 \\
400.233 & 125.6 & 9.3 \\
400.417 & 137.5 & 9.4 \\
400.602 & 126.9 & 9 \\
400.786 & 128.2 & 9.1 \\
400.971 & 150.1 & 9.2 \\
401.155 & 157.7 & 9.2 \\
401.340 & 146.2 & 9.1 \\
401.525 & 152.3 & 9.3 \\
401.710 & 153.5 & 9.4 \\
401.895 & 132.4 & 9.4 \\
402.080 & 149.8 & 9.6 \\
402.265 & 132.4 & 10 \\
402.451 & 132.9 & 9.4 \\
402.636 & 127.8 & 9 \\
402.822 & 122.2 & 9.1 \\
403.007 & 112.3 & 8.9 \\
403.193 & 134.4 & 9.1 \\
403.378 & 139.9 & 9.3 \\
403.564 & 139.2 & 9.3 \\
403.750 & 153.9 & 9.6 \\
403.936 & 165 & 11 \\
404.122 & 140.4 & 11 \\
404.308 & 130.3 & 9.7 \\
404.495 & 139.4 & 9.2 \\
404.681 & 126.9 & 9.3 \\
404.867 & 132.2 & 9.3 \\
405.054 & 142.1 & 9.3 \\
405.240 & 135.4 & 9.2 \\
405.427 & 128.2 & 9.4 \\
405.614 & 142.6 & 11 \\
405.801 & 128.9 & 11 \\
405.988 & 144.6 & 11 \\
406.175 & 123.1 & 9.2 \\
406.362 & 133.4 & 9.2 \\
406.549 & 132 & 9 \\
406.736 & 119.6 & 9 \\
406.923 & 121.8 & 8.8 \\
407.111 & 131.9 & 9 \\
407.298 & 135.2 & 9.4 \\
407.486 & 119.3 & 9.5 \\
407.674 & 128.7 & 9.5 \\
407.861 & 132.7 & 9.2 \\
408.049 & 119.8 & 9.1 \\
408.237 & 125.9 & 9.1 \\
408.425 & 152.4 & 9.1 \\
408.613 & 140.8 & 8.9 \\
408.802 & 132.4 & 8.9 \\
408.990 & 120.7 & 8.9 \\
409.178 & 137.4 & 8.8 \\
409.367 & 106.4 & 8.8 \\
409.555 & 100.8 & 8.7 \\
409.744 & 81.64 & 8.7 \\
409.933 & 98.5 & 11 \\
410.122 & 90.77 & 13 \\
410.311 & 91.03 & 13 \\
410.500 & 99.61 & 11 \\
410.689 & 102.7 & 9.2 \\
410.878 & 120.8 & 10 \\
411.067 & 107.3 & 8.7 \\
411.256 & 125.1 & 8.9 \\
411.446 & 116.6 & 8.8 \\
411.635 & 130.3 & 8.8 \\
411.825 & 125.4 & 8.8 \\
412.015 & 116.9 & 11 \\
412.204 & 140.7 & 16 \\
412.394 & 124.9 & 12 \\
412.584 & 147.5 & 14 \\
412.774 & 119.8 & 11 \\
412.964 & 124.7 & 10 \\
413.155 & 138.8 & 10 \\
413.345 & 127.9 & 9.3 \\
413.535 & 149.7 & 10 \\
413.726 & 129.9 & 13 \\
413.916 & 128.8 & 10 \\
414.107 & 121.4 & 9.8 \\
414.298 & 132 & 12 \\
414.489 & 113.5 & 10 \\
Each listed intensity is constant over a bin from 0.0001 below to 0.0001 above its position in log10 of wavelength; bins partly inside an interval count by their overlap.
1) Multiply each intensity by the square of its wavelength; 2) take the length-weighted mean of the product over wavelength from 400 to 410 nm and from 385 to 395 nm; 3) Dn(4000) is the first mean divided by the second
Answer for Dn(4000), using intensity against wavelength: 1.30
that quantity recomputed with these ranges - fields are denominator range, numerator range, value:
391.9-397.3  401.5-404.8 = 1.45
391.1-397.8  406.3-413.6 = 1.30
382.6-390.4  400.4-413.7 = 1.43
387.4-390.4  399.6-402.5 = 1.53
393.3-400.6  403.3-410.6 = 1.23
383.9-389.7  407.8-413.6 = 1.29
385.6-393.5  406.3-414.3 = 1.26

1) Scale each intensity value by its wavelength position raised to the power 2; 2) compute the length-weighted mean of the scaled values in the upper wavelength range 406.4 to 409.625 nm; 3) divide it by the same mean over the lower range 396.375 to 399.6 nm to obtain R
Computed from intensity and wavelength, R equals 1.3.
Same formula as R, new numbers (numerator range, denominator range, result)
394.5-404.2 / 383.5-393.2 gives 1.20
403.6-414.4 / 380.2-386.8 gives 1.46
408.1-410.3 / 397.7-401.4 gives 0.92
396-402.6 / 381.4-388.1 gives 1.27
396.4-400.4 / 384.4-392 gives 1.06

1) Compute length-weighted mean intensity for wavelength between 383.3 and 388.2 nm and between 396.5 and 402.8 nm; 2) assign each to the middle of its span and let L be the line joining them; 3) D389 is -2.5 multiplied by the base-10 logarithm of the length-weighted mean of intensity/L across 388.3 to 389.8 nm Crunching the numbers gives 0.29 mag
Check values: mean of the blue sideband 107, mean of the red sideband 123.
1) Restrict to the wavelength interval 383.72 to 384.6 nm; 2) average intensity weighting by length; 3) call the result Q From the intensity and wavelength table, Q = 93.6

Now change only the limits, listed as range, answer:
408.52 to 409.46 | 127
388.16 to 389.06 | 81.8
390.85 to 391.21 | 117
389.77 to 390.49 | 109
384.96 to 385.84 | 119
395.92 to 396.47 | 84.5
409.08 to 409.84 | 107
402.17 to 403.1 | 126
